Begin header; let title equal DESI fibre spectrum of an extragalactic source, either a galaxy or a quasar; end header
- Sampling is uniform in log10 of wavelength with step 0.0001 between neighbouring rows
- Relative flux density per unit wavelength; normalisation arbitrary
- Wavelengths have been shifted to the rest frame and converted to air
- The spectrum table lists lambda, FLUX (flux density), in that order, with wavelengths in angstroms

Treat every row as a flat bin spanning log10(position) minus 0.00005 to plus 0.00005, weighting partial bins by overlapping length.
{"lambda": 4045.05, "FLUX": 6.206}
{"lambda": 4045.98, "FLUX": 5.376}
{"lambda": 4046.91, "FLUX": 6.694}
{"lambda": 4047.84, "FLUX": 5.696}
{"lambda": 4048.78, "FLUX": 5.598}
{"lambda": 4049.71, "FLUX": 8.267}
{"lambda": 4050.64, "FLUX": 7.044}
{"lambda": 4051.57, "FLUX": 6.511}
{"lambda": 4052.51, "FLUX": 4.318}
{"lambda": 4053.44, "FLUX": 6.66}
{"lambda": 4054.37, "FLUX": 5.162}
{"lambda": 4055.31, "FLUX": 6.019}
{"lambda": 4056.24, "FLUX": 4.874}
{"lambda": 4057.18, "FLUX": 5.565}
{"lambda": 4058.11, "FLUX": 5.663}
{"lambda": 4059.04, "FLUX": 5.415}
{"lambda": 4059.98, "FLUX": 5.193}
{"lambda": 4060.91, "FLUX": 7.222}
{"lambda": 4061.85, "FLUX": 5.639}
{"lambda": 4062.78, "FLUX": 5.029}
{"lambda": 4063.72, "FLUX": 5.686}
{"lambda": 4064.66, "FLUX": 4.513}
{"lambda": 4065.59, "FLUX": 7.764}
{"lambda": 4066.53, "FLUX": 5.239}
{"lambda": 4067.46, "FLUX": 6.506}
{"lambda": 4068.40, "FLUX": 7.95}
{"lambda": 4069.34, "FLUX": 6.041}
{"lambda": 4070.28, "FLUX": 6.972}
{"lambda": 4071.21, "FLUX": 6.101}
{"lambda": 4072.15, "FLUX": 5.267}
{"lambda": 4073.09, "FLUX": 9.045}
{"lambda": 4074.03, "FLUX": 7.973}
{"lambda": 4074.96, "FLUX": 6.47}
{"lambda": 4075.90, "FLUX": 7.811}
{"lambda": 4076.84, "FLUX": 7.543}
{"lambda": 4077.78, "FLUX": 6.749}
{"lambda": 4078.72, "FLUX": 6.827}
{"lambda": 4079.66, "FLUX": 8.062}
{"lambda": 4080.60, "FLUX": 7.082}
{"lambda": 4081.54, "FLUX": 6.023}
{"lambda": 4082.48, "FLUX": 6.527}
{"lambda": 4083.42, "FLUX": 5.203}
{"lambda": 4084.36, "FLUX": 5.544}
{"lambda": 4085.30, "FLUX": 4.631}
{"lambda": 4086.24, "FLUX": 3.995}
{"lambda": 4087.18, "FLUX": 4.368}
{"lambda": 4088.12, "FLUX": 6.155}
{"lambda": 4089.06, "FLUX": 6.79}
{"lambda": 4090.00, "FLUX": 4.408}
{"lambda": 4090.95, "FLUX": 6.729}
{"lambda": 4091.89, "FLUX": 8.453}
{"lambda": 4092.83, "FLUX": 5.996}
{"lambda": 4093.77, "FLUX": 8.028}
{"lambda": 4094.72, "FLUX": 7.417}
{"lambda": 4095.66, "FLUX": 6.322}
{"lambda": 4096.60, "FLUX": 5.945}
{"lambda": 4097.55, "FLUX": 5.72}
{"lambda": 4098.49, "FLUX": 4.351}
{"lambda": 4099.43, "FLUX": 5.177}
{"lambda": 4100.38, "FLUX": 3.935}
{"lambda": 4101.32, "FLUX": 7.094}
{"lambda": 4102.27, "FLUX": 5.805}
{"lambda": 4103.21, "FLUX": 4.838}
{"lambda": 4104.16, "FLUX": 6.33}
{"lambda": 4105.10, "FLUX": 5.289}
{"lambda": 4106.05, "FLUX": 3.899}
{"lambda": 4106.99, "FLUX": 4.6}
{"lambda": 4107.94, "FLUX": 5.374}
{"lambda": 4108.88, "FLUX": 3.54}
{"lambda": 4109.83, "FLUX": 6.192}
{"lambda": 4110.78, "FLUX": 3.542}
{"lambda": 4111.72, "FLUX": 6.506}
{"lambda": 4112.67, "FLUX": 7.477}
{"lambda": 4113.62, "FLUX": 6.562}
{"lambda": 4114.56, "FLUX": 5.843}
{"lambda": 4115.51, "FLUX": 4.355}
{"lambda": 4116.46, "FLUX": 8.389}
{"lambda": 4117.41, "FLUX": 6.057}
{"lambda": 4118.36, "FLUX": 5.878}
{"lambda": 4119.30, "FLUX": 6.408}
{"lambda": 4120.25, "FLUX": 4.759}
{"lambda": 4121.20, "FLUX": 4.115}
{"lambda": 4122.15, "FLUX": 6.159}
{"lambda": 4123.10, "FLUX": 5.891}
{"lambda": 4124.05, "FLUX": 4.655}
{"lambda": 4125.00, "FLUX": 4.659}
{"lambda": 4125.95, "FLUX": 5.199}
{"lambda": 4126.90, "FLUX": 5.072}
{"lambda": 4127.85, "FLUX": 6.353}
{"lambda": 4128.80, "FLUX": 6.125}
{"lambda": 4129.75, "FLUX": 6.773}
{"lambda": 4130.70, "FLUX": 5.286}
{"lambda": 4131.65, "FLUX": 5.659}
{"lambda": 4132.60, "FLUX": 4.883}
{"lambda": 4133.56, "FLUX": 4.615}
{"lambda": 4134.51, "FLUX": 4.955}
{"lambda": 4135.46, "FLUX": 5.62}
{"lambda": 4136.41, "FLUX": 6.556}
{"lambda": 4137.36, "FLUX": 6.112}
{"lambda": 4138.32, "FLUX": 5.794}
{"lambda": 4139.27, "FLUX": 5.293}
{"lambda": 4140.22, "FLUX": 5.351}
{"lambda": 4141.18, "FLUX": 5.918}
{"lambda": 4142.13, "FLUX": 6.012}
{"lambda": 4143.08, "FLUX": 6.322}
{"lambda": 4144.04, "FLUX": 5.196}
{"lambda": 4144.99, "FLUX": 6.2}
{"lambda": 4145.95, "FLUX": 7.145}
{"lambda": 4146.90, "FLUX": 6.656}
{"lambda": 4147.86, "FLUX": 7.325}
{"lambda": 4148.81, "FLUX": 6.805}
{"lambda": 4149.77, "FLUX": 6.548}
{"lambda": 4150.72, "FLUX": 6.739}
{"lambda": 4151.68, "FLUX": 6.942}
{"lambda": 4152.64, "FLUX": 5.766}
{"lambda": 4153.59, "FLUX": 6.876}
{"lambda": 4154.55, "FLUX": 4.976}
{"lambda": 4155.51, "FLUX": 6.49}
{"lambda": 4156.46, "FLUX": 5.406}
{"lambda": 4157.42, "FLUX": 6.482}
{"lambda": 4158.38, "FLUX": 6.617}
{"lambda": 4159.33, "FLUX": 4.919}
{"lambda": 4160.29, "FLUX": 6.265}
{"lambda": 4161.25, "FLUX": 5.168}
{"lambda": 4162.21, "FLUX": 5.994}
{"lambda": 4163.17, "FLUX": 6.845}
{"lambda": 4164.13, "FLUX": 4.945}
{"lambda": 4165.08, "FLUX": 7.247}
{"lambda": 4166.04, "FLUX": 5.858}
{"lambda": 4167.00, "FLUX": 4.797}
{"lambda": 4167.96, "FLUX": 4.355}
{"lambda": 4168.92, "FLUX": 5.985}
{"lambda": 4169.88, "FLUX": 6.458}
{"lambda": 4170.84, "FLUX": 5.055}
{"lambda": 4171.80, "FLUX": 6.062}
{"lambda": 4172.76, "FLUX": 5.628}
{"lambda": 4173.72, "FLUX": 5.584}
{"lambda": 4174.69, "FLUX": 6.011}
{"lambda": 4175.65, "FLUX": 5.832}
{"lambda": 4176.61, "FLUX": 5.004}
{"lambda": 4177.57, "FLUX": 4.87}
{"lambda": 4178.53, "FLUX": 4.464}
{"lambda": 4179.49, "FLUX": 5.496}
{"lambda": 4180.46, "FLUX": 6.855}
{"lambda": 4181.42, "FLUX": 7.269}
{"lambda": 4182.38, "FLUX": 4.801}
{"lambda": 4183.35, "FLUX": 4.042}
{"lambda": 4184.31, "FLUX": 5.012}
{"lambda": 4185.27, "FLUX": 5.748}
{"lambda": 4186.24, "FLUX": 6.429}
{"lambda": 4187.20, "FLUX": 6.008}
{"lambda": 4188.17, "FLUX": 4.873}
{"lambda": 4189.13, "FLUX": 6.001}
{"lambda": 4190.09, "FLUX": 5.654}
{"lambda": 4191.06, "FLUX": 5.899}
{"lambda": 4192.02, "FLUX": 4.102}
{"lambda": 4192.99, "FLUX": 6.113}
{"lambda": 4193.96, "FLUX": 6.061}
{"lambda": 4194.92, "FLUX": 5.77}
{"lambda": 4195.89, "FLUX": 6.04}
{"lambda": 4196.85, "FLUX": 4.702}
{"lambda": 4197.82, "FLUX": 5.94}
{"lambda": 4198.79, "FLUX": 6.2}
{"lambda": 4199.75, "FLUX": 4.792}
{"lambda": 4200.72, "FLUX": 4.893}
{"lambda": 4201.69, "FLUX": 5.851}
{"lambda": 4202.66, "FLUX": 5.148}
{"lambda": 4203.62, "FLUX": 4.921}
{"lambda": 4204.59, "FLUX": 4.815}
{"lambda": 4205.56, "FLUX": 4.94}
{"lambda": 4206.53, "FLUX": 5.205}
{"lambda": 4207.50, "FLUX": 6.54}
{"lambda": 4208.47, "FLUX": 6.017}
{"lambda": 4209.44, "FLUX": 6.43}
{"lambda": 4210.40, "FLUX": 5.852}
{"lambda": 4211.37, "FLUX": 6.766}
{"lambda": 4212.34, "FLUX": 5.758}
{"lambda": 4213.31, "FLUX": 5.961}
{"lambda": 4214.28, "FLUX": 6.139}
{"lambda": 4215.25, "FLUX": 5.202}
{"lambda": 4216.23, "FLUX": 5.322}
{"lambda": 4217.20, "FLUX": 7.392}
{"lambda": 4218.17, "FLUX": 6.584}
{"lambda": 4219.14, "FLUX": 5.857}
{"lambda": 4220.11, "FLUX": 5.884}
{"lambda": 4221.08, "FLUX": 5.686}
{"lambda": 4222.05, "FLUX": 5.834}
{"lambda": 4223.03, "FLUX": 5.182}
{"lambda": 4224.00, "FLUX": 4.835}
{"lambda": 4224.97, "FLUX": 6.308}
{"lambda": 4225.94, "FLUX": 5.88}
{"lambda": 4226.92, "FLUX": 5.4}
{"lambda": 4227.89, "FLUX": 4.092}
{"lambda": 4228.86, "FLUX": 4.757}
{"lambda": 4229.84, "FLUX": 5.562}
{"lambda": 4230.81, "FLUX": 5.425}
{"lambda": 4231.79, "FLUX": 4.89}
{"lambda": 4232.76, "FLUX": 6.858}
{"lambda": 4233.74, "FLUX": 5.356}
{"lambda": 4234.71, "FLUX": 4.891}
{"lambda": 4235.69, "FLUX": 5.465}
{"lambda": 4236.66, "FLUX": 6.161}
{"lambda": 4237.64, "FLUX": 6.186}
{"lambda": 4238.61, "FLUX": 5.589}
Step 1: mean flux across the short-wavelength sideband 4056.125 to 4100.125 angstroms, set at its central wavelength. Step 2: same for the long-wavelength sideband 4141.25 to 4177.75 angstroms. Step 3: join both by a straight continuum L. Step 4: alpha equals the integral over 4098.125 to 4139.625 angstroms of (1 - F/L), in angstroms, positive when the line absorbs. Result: 4.1 angstroms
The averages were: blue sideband 6.21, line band 5.5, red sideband 5.99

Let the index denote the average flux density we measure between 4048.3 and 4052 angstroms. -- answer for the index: 6.86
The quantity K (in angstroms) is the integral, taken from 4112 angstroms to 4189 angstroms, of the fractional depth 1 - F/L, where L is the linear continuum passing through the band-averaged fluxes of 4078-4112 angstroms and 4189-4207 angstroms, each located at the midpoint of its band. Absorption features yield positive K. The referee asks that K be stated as -3.48 angstroms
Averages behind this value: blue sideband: 5.74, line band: 5.82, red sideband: 5.41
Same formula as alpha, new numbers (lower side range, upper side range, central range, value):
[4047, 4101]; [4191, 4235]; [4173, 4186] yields 0.6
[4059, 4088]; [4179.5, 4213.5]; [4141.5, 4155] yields -1.2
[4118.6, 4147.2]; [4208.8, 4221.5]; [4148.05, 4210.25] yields 1.7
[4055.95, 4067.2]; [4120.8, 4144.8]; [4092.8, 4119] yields -0.6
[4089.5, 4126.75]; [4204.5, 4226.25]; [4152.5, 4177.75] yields 0.0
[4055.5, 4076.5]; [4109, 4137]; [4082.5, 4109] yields 1.5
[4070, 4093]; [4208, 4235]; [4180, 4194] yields 0.6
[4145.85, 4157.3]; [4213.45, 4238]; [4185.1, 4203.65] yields 1.3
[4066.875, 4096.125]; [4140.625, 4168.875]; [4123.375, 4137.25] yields 1.7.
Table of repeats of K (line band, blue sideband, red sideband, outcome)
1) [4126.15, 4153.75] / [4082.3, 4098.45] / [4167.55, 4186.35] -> -1.5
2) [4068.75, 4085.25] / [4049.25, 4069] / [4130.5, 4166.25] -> -2.0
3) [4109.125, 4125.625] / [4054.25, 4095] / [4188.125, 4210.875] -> 0.9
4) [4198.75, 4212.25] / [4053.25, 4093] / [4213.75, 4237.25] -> 0.3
